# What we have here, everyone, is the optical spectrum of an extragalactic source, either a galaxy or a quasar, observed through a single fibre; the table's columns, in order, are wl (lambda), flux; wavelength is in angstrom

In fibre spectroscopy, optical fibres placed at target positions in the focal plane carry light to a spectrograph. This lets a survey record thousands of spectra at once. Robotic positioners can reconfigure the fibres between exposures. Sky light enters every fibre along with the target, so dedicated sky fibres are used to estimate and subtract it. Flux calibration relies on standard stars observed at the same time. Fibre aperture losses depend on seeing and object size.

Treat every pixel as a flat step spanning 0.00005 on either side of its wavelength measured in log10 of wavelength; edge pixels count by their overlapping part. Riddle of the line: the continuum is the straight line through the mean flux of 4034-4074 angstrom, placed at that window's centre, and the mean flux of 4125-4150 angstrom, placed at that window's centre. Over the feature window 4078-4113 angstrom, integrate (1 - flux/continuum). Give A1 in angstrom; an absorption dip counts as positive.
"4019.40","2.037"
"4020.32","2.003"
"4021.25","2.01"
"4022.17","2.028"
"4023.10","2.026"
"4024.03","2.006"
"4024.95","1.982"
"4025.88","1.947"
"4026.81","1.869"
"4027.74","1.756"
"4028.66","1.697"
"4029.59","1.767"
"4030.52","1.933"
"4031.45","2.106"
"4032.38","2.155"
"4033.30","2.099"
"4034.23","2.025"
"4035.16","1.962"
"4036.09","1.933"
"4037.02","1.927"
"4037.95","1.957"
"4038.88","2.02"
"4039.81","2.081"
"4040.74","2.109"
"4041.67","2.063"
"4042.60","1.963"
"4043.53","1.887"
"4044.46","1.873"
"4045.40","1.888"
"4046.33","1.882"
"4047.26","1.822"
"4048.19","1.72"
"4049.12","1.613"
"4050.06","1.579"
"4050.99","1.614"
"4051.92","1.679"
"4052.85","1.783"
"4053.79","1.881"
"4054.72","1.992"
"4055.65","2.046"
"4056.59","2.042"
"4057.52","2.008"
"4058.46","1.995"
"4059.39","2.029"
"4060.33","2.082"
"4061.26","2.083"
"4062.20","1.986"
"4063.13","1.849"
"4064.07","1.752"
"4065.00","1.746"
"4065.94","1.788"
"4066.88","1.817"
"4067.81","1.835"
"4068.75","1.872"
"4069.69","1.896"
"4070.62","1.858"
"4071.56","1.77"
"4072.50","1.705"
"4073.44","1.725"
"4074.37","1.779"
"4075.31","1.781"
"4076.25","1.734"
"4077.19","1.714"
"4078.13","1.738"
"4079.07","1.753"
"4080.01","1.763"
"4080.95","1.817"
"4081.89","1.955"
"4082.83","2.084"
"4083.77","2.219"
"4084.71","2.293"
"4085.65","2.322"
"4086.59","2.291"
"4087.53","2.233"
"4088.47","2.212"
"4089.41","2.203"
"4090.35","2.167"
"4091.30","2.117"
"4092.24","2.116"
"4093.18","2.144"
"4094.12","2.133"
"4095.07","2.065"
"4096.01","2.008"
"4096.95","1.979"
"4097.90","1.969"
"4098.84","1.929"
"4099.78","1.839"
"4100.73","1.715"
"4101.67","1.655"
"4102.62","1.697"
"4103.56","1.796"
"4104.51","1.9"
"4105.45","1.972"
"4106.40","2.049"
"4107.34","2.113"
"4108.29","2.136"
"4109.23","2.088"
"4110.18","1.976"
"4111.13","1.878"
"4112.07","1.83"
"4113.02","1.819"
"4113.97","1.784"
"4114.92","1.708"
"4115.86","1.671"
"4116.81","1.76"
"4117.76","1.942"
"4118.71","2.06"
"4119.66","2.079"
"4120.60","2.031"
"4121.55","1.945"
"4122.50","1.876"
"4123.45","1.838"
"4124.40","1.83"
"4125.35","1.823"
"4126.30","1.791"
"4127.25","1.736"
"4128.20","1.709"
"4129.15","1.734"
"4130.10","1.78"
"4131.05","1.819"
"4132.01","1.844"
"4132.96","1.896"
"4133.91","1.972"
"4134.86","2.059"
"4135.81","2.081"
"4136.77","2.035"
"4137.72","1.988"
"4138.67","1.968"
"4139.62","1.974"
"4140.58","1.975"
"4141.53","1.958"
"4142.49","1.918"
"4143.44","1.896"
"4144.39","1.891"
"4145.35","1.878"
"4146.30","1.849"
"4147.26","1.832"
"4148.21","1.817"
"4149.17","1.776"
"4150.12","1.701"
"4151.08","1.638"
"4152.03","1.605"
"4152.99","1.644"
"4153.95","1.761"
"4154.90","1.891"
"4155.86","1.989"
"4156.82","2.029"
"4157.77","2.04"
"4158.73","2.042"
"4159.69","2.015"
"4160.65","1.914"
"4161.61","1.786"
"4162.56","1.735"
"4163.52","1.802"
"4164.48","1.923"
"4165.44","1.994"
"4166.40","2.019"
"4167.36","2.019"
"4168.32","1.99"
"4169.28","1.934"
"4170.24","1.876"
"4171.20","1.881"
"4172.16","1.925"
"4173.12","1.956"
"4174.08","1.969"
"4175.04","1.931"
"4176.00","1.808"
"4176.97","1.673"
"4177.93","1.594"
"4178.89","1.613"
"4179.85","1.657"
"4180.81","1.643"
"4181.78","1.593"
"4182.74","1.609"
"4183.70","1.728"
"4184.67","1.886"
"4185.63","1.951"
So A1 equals -2.23 angstrom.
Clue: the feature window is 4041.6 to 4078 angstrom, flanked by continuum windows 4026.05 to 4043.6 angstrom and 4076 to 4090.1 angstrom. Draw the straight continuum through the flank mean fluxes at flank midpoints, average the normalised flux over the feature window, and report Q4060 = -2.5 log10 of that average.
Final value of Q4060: 0.09 mag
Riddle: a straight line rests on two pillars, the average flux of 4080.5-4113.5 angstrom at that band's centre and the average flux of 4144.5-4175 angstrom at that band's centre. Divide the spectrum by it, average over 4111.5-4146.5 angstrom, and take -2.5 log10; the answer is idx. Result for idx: 0.04 mag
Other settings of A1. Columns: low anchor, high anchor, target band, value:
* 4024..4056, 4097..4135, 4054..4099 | -1.8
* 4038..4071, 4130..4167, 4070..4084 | 0.5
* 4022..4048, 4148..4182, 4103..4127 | -0.3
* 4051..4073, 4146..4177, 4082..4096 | -2.2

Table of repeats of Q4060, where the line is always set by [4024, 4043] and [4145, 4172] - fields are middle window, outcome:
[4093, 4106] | 0.005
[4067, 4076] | 0.080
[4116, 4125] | -0.009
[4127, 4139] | -0.003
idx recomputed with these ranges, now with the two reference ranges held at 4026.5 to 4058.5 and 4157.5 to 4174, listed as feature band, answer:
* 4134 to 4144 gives -0.03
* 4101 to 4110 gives -0.01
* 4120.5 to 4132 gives 0.06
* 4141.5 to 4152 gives 0.06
